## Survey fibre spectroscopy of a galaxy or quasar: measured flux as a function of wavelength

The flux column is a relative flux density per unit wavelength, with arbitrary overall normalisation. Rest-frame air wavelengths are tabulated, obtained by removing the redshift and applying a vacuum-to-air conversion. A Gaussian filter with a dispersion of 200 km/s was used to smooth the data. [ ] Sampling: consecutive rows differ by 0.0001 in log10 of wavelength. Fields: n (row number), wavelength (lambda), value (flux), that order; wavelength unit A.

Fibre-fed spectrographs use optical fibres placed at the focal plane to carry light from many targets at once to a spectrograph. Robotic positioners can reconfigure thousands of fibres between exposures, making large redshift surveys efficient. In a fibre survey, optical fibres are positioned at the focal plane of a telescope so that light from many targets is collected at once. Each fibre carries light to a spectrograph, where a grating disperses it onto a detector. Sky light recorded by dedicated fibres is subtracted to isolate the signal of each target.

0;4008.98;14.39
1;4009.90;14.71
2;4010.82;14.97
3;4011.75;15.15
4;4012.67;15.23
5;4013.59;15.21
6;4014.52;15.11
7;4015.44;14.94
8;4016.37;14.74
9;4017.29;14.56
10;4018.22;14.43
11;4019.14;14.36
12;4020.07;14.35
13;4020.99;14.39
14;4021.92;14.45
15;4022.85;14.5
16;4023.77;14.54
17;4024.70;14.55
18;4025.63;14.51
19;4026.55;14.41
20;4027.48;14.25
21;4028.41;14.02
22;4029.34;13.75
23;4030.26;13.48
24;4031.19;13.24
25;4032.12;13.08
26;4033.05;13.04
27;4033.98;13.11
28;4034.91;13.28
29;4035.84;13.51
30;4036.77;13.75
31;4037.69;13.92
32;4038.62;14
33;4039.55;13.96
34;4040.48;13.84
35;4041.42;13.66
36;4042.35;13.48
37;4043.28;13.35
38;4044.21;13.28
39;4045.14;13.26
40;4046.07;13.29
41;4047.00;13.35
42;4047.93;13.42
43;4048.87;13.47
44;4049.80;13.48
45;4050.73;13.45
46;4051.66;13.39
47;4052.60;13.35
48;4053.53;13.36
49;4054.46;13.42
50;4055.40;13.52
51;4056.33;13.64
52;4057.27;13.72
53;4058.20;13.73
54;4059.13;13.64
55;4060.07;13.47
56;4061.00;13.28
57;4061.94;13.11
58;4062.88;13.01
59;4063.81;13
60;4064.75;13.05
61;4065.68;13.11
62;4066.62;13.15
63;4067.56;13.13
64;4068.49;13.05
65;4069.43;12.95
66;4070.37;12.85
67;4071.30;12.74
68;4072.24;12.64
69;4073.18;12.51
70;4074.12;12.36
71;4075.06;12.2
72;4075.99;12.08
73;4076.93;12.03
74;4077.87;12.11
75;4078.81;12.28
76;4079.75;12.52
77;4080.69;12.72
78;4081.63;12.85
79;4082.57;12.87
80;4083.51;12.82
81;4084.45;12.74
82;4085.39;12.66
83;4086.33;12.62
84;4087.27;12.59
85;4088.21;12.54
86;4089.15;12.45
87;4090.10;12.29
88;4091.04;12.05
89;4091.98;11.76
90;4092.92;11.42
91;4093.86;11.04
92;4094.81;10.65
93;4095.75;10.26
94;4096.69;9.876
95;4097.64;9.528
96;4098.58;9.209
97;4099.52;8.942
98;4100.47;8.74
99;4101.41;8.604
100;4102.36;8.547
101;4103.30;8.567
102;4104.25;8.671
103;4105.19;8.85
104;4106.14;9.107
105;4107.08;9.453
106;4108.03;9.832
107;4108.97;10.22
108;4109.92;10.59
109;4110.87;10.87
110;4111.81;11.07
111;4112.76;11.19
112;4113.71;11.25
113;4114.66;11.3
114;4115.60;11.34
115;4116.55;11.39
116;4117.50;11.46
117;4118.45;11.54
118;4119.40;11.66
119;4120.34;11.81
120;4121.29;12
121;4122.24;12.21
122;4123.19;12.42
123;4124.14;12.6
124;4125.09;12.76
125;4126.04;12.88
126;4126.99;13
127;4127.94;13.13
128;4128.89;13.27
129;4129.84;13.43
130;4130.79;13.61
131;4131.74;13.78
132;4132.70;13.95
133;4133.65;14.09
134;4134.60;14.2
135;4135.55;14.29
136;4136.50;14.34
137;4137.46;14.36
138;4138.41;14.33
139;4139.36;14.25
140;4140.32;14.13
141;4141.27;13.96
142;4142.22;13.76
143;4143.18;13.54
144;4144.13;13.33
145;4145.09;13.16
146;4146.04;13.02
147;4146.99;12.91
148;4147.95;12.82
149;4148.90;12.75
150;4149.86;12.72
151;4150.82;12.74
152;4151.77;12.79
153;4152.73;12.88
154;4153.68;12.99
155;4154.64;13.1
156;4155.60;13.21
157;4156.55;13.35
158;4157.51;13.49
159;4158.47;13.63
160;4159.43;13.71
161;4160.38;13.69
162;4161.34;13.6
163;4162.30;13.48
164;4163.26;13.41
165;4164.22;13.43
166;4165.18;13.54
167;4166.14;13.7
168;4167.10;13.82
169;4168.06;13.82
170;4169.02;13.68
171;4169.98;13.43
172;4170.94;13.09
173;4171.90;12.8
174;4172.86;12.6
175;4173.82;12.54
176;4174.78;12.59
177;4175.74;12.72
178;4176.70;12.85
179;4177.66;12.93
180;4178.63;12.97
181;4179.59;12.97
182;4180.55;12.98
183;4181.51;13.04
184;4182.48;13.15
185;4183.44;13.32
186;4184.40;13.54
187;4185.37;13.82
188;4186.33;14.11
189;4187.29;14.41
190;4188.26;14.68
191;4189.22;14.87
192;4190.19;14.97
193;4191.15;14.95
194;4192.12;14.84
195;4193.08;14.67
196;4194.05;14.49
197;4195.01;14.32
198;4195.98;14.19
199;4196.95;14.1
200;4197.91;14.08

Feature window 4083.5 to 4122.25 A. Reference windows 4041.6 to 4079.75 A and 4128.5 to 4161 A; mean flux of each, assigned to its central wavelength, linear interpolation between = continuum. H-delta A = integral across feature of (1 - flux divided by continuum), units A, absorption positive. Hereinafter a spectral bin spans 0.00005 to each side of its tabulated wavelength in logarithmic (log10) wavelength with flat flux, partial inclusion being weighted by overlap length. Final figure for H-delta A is 7.3 A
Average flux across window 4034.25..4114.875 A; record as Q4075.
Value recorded 12.2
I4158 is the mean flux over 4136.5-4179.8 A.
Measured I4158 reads 13.3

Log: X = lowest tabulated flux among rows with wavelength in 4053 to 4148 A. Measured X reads 8.547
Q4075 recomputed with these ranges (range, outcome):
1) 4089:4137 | 11.4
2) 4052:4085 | 12.9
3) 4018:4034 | 14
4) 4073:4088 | 12.5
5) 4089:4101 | 10.6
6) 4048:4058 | 13.5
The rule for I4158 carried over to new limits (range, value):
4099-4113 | 9.52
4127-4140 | 13.9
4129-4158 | 13.5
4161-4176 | 13.3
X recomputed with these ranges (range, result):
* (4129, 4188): 12.54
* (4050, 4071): 12.85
